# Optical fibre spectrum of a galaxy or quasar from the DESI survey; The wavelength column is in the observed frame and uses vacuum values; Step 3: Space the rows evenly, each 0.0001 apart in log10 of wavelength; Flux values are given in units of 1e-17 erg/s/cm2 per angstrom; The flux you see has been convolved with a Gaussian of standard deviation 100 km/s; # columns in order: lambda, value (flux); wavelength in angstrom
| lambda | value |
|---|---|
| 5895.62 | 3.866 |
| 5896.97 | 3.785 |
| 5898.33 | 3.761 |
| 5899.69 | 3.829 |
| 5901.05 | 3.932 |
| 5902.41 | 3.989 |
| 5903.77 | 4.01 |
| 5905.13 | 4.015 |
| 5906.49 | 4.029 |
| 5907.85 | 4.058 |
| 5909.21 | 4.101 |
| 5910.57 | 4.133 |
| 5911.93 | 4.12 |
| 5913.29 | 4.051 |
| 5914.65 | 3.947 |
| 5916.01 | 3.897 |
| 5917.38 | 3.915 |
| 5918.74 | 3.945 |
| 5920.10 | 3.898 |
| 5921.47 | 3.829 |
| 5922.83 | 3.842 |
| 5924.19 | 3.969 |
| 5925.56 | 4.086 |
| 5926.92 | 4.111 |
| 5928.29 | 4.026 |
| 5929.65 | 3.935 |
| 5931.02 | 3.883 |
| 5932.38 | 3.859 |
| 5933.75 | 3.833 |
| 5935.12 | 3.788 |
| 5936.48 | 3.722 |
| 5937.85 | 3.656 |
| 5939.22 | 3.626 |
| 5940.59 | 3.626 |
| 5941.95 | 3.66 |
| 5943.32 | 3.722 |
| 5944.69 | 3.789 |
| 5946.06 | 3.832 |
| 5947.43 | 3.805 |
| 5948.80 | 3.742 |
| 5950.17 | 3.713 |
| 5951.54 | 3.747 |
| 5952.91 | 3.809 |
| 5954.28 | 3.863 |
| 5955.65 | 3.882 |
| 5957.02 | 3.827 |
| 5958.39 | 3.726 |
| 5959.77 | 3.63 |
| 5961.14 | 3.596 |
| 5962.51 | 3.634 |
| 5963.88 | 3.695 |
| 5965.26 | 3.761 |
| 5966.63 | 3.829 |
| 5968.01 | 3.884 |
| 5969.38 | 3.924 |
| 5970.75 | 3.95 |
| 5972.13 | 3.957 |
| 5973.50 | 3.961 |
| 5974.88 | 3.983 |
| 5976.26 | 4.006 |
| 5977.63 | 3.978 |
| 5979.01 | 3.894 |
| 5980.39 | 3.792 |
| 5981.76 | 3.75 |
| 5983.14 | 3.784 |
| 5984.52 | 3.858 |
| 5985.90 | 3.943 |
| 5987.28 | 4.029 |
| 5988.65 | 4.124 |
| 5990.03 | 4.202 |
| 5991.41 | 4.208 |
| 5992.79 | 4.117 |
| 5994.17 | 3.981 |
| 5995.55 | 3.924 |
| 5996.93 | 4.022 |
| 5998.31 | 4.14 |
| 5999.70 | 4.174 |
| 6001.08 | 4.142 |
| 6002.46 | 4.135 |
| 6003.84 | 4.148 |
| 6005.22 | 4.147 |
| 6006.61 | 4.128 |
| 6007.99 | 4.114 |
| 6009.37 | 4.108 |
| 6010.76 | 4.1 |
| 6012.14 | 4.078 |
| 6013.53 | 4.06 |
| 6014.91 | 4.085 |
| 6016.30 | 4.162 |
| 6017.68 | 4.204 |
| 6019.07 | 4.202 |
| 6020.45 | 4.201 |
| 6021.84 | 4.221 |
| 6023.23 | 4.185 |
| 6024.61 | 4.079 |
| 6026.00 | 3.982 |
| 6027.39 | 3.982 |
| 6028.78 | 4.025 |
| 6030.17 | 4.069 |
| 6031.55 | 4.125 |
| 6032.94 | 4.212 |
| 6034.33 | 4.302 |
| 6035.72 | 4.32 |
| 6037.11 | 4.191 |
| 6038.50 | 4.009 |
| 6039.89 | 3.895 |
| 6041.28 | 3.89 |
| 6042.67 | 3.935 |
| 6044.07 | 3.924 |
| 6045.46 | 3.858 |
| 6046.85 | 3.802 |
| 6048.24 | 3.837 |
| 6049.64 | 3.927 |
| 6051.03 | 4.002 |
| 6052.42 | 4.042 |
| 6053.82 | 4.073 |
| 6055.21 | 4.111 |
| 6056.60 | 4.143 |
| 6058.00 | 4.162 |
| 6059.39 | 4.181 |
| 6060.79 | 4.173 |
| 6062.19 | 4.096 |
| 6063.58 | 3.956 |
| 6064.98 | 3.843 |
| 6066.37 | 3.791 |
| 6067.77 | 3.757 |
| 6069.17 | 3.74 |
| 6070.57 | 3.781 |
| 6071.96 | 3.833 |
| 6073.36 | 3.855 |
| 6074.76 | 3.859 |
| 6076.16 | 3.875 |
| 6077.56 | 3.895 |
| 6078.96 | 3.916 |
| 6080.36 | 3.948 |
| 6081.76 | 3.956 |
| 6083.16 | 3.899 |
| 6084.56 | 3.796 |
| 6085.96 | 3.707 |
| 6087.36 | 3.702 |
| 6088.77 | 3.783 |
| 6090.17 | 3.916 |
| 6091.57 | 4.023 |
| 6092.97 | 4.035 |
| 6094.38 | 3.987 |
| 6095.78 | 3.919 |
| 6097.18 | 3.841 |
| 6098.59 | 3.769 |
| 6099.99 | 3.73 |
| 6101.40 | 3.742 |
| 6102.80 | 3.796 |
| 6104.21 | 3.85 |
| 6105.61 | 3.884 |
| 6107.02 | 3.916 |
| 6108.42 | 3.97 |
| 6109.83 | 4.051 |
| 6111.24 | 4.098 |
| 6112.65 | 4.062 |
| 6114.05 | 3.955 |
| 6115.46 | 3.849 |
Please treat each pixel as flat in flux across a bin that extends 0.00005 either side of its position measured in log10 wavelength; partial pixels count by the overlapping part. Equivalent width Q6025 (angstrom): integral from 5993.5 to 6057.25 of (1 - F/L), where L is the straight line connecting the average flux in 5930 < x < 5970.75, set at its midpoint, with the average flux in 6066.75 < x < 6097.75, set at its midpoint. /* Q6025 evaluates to -4.2 angstrom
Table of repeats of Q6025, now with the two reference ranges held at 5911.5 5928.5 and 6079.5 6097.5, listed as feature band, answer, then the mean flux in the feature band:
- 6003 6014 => -0.52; 4.11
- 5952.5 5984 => 0.90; 3.83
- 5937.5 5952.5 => 0.88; 3.72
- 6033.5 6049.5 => -0.35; 3.99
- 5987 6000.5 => -0.56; 4.1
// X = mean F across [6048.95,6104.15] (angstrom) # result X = 3.91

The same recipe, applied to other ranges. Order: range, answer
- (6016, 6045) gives 4.1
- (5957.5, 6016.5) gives 3.97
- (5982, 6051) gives 4.06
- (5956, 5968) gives 3.73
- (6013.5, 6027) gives 4.14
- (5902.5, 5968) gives 3.86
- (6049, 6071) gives 3.99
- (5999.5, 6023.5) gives 4.14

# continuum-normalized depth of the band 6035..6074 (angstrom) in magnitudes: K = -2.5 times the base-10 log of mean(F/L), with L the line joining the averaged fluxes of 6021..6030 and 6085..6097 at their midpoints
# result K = 0.01 mag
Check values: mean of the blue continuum 4.08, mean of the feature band 3.97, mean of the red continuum 3.88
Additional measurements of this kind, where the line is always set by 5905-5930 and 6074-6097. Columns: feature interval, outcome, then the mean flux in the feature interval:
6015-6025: -0.07 mag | 4.18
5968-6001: -0.01 mag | 3.99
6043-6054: 0.00 mag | 3.92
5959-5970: 0.06 mag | 3.74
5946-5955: 0.05 mag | 3.79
